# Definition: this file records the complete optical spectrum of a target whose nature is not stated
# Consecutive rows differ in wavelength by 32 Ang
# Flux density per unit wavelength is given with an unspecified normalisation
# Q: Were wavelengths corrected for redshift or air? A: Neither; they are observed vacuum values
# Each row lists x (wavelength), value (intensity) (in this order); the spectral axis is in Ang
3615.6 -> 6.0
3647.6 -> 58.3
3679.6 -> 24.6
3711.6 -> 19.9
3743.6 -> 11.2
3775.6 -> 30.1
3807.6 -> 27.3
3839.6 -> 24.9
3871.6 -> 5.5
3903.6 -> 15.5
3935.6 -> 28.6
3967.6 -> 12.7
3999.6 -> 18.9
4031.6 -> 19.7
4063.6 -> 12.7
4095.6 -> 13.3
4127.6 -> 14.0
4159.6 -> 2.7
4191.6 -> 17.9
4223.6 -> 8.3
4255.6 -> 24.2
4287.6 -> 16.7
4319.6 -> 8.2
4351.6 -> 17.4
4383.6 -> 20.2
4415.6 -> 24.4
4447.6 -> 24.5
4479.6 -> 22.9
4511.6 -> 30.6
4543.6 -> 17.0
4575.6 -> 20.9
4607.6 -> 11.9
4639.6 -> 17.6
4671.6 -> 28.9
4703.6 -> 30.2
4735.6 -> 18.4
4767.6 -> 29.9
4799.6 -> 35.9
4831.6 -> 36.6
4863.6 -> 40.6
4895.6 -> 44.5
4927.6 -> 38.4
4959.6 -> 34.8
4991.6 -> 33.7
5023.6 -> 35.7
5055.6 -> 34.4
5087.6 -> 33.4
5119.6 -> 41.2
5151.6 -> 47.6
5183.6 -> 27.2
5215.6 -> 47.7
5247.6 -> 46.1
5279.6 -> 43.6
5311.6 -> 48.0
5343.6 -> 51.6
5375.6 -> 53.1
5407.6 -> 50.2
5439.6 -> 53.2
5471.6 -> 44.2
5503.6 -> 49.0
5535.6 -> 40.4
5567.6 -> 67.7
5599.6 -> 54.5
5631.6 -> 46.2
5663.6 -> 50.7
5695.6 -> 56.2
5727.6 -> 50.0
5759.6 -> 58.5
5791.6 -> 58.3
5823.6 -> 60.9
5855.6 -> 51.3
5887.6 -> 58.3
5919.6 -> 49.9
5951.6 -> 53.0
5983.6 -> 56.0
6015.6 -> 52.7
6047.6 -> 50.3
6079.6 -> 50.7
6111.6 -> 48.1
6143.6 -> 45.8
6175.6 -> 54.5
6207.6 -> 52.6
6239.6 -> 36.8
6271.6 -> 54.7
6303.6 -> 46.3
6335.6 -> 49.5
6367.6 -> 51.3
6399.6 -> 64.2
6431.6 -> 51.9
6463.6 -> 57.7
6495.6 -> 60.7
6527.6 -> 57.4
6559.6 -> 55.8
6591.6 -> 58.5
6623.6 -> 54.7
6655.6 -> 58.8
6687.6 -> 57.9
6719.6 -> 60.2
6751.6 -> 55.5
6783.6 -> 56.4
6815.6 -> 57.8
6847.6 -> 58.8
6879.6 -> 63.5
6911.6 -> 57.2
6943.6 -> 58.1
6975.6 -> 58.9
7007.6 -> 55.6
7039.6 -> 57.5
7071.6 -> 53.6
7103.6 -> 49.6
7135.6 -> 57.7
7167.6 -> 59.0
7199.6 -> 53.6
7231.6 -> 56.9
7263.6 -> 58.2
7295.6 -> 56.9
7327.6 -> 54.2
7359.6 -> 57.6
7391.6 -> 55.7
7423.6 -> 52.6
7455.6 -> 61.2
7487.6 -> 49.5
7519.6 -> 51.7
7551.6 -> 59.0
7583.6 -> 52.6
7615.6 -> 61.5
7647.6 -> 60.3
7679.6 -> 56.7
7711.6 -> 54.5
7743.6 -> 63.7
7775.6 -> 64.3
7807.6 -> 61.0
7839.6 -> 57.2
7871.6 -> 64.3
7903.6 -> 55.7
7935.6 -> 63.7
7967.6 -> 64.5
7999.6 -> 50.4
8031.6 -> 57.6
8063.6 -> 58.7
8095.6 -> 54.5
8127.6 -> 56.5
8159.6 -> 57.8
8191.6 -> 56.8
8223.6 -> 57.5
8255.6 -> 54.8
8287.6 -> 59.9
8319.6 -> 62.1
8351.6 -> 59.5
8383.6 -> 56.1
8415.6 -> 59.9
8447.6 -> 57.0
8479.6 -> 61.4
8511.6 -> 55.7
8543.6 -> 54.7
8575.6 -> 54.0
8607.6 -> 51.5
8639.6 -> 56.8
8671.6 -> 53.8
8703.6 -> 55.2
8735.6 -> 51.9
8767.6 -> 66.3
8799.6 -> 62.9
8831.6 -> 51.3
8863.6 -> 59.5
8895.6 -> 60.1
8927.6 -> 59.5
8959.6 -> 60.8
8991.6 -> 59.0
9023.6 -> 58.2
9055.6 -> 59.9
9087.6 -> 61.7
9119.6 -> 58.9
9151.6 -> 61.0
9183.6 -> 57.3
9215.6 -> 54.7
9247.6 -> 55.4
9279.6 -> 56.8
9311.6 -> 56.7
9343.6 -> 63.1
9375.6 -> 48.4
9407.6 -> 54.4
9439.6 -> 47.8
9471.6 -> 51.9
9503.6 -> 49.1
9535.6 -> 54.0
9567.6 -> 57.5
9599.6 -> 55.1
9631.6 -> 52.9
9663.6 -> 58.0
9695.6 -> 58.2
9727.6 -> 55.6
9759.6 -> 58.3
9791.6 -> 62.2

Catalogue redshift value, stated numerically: 0.20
